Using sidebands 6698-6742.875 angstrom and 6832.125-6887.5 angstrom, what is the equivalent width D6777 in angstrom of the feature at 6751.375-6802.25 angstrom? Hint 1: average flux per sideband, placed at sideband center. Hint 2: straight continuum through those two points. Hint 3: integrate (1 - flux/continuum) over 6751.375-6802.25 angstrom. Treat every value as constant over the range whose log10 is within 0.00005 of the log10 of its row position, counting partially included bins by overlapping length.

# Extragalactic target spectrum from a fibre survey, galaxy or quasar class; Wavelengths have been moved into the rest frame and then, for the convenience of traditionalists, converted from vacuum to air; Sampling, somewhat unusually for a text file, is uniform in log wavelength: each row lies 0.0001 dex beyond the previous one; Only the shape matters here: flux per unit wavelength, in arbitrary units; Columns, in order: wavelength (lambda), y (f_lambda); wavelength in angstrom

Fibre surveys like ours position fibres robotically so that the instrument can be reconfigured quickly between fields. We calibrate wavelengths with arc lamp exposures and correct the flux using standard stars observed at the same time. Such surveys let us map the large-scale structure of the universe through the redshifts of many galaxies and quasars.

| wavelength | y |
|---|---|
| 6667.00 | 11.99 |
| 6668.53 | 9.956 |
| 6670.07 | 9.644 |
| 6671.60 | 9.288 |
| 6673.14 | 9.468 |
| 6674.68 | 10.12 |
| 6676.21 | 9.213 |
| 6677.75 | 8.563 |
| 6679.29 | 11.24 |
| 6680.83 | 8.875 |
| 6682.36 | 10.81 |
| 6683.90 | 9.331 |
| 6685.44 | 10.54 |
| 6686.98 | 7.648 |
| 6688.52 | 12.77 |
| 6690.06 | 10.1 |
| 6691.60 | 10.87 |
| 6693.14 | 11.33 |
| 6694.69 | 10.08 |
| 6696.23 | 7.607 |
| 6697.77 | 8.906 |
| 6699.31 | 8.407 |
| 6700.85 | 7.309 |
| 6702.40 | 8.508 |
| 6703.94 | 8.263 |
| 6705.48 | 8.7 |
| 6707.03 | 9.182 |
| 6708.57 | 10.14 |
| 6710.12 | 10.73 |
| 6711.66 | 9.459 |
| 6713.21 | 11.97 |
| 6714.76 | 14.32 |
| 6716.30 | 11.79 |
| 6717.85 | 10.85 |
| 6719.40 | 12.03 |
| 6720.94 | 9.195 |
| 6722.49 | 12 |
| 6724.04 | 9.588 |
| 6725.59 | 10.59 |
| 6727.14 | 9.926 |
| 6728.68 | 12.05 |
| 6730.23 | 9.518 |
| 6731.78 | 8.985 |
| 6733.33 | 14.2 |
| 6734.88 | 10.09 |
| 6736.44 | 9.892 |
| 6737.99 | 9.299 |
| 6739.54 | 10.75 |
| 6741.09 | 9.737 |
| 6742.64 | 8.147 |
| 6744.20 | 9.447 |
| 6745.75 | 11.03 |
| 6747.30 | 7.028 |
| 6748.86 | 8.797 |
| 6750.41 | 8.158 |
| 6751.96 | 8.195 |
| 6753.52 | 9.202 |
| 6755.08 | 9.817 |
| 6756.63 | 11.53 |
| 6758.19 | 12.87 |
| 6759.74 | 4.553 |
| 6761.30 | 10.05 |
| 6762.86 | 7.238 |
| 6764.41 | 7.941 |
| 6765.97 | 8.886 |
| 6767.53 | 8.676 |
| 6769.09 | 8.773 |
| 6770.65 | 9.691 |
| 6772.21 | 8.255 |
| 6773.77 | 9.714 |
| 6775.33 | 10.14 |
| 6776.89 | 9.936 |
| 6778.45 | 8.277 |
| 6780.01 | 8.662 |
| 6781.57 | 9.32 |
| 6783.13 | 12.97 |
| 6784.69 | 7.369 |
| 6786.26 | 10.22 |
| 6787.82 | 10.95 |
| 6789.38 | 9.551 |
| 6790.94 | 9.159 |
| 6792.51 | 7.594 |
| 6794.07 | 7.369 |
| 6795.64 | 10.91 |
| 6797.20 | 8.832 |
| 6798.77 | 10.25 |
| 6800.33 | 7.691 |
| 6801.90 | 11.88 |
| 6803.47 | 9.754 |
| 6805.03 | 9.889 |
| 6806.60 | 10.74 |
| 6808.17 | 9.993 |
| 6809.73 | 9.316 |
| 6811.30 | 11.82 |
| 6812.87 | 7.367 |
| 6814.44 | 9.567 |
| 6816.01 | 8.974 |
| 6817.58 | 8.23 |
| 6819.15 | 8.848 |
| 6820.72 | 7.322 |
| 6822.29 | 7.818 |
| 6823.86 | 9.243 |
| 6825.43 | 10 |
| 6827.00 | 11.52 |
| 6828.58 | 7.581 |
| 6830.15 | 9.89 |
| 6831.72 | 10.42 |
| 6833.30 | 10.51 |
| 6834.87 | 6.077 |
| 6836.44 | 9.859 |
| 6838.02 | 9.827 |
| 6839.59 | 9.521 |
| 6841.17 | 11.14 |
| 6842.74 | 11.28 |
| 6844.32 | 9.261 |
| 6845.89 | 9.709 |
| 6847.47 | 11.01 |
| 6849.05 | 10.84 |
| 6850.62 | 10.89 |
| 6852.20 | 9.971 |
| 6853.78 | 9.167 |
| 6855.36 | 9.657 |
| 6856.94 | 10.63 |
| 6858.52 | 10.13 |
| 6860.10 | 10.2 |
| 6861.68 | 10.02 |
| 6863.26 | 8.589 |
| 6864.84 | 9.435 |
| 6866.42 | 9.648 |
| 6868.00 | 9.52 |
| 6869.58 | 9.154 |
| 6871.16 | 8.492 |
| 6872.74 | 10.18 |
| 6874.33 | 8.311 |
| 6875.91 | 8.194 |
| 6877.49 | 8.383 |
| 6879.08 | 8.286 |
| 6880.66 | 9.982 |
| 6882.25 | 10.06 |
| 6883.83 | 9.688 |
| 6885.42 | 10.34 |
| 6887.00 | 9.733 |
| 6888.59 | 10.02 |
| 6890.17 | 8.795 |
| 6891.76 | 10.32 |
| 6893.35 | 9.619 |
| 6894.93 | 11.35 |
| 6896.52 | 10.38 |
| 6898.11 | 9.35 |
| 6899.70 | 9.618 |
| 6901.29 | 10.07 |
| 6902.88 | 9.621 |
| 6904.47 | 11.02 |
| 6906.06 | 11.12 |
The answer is 3.6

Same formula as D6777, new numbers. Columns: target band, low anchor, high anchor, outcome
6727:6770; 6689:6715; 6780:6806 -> 0.9 angstrom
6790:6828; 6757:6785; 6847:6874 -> 0.4 angstrom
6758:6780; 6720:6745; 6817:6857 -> 2.6 angstrom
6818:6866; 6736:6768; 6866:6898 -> -1.4 angstrom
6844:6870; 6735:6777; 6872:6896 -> -1.1 angstrom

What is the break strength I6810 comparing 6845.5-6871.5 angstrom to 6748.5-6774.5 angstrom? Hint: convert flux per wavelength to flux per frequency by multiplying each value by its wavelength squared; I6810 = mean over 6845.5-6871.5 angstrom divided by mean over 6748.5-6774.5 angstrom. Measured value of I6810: 1.1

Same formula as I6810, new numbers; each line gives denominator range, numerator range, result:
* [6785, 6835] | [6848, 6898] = 1.05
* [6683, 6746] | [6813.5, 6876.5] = 0.98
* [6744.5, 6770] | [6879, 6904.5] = 1.15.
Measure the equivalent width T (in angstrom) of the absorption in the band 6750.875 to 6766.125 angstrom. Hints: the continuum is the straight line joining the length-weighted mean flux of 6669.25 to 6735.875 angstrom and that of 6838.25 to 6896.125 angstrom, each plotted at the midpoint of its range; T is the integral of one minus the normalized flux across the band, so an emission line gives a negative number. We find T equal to 1.48 angstrom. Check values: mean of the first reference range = 10.1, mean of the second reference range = 9.77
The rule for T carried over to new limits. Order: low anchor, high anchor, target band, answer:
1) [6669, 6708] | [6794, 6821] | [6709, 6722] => -2.5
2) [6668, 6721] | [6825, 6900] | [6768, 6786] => 0.8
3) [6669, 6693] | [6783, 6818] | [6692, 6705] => 1.3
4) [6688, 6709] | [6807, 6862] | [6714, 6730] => -3.0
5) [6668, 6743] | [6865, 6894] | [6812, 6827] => 1.3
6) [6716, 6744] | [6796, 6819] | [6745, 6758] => 1.0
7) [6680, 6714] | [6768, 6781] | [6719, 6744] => -2.4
